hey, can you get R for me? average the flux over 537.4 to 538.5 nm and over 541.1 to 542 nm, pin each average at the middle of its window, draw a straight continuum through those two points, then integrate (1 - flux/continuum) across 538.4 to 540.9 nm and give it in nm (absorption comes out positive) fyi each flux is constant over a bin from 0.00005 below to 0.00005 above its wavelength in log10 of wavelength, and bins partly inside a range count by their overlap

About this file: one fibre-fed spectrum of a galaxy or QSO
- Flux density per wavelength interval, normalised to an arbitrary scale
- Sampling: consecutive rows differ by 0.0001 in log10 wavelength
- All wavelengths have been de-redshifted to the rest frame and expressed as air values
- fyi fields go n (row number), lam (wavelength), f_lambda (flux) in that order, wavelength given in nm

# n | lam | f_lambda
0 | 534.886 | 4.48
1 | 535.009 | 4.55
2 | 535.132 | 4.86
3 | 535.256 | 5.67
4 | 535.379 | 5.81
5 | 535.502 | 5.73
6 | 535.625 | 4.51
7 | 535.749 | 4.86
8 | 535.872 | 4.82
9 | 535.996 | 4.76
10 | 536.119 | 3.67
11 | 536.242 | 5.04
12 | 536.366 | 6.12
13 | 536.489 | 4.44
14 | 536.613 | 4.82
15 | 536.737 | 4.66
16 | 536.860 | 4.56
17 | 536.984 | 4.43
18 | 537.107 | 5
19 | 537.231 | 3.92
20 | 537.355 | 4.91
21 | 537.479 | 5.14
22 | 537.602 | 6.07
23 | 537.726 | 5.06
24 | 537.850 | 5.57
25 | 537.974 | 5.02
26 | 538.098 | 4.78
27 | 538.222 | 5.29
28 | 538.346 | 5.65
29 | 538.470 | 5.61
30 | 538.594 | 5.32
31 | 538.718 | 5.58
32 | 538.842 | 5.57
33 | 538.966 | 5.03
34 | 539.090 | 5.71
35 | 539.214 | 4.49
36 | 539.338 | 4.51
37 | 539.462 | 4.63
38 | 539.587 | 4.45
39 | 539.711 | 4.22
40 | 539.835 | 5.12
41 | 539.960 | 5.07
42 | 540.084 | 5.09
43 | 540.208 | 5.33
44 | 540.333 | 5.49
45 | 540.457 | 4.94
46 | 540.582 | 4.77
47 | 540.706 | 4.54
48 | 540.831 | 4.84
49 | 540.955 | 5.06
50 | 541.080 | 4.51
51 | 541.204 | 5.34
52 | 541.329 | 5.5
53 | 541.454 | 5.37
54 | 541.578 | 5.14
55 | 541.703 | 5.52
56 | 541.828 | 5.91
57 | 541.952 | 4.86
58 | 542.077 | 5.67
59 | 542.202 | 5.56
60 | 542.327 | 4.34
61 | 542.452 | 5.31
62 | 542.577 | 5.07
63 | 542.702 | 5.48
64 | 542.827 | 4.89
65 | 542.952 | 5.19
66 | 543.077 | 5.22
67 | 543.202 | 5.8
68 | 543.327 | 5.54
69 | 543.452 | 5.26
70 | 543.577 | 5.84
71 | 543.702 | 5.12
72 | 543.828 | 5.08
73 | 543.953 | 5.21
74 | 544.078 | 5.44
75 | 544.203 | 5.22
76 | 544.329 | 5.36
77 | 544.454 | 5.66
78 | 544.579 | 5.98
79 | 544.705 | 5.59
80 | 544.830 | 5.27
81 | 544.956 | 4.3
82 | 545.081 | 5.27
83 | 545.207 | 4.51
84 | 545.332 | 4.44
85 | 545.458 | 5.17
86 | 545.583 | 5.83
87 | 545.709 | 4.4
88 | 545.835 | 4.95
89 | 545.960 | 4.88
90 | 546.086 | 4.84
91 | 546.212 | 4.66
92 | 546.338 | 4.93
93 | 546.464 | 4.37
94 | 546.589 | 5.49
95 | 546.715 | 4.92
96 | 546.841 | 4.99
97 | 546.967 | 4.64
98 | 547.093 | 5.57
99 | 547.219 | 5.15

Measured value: 0.15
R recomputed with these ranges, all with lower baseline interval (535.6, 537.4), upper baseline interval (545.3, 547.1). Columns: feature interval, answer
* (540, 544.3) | -0.344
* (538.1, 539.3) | -0.142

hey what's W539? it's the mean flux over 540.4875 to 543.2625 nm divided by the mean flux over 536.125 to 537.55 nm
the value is 1.1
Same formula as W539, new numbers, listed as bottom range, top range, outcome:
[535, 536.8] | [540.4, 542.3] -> 1.04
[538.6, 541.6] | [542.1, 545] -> 1.06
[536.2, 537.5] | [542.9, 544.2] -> 1.12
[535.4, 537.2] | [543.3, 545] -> 1.11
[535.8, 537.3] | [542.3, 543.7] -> 1.13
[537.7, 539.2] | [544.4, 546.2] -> 0.95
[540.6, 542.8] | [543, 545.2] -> 1.03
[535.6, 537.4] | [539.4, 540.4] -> 1.05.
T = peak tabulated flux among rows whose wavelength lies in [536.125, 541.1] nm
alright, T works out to 6.12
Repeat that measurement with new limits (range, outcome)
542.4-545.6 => 5.98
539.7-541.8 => 5.52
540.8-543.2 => 5.91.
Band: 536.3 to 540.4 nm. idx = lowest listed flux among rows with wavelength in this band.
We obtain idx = 3.92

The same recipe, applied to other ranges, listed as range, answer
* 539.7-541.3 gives 4.22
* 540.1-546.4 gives 4.3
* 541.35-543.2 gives 4.34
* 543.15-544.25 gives 5.08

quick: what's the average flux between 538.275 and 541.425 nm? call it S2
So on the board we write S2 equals 5.06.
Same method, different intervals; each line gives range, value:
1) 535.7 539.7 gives 4.98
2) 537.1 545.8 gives 5.16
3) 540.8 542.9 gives 5.2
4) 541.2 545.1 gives 5.32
